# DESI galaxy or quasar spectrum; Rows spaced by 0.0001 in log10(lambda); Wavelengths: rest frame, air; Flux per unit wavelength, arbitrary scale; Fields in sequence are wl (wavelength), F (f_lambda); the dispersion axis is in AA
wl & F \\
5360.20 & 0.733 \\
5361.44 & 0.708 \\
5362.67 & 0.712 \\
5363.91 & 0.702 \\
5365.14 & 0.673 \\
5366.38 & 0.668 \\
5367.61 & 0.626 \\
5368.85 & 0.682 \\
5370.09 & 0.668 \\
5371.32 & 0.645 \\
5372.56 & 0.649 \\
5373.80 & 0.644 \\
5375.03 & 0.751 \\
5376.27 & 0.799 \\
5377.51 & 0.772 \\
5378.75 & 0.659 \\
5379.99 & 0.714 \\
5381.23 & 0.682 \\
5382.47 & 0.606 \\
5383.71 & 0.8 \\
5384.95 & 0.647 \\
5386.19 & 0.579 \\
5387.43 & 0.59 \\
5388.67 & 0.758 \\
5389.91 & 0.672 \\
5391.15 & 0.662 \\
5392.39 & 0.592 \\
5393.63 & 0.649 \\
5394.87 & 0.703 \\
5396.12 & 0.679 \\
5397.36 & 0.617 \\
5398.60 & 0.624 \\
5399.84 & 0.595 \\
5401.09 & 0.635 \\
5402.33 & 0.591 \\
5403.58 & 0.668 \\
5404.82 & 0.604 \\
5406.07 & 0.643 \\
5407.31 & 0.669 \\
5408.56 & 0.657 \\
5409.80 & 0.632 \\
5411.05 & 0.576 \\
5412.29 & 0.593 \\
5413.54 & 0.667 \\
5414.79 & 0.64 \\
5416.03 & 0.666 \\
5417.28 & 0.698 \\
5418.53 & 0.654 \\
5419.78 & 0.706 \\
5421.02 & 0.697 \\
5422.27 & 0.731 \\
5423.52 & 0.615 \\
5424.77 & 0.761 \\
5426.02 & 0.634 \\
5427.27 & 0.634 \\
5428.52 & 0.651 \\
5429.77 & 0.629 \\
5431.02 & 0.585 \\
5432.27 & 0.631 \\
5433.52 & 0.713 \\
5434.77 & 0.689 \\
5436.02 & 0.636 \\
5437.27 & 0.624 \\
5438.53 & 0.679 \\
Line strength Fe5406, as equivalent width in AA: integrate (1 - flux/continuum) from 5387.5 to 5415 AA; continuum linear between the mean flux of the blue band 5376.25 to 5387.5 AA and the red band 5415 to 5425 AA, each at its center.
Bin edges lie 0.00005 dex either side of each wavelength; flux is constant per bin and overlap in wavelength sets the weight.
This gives 1.8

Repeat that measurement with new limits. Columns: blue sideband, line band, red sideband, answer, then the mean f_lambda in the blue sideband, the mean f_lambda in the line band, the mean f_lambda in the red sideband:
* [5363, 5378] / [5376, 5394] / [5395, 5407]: -0.4 AA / 0.69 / 0.677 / 0.632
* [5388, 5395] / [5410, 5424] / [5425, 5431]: -0.2 AA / 0.671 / 0.658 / 0.64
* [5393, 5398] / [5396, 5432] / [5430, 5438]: 0.4 AA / 0.662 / 0.646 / 0.646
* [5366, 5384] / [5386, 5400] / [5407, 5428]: 0.6 AA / 0.689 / 0.647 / 0.66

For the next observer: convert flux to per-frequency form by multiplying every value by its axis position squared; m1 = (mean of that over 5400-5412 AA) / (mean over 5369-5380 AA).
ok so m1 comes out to 0.9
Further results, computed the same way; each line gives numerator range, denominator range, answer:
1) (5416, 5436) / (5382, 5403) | 1.04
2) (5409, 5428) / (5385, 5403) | 1.04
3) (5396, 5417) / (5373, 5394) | 0.94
